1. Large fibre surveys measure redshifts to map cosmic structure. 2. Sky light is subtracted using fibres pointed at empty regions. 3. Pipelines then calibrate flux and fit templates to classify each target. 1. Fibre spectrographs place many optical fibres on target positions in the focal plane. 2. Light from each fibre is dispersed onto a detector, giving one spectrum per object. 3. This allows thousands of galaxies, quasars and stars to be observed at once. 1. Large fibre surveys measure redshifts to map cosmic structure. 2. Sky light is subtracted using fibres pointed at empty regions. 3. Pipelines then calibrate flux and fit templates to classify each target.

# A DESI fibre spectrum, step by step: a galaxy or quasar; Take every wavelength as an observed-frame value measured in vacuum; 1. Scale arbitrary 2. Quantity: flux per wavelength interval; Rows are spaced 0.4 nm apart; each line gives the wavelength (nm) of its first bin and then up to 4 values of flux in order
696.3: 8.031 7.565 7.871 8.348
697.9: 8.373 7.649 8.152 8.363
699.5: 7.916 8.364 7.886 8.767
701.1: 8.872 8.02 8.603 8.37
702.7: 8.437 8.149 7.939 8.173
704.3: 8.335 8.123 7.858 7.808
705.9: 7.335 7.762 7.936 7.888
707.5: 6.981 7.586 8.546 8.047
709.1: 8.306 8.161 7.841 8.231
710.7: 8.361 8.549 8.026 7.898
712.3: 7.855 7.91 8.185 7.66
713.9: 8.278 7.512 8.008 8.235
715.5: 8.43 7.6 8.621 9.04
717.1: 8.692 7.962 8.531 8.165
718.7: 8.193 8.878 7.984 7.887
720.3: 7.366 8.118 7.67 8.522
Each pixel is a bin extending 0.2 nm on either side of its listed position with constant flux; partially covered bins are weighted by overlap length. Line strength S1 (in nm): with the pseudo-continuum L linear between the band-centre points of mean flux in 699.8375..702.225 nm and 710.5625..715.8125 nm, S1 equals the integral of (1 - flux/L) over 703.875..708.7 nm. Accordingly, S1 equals 0.24 nm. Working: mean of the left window 8.42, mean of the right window 8.06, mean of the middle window 7.86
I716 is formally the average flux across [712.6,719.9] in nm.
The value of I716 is 8.21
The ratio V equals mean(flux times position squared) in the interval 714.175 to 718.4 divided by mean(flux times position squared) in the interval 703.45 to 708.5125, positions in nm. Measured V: 1.08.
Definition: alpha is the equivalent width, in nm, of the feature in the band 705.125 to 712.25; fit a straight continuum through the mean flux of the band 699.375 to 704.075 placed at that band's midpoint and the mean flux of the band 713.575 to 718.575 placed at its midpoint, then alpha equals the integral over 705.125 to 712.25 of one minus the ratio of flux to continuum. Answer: 0.27 nm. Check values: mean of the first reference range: 8.3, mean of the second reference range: 8.24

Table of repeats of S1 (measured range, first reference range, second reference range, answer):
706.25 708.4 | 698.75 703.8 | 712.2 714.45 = 0.09 nm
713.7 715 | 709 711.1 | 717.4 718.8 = 0.04 nm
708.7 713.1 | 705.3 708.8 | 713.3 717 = -0.09 nm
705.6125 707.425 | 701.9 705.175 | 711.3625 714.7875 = 0.10 nm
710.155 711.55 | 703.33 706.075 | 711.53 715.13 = -0.07 nm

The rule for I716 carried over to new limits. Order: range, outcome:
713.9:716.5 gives 8.08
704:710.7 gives 7.94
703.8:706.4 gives 7.91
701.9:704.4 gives 8.26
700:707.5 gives 8.1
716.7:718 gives 8.48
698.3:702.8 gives 8.31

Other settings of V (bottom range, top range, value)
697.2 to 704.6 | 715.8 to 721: 1.05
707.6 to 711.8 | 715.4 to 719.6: 1.05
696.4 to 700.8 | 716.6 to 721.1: 1.07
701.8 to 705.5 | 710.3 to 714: 1.01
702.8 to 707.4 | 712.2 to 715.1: 1.03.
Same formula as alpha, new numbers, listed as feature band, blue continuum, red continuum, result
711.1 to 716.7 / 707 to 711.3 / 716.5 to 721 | 0.05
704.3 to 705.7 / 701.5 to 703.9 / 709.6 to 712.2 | 0.04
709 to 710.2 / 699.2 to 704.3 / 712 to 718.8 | 0.02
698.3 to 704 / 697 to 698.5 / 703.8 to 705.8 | -0.16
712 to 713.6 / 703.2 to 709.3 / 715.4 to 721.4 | 0.03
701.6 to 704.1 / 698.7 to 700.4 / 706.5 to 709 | -0.07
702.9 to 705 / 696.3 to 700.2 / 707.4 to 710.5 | -0.03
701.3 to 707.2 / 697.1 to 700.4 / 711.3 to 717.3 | 0.05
